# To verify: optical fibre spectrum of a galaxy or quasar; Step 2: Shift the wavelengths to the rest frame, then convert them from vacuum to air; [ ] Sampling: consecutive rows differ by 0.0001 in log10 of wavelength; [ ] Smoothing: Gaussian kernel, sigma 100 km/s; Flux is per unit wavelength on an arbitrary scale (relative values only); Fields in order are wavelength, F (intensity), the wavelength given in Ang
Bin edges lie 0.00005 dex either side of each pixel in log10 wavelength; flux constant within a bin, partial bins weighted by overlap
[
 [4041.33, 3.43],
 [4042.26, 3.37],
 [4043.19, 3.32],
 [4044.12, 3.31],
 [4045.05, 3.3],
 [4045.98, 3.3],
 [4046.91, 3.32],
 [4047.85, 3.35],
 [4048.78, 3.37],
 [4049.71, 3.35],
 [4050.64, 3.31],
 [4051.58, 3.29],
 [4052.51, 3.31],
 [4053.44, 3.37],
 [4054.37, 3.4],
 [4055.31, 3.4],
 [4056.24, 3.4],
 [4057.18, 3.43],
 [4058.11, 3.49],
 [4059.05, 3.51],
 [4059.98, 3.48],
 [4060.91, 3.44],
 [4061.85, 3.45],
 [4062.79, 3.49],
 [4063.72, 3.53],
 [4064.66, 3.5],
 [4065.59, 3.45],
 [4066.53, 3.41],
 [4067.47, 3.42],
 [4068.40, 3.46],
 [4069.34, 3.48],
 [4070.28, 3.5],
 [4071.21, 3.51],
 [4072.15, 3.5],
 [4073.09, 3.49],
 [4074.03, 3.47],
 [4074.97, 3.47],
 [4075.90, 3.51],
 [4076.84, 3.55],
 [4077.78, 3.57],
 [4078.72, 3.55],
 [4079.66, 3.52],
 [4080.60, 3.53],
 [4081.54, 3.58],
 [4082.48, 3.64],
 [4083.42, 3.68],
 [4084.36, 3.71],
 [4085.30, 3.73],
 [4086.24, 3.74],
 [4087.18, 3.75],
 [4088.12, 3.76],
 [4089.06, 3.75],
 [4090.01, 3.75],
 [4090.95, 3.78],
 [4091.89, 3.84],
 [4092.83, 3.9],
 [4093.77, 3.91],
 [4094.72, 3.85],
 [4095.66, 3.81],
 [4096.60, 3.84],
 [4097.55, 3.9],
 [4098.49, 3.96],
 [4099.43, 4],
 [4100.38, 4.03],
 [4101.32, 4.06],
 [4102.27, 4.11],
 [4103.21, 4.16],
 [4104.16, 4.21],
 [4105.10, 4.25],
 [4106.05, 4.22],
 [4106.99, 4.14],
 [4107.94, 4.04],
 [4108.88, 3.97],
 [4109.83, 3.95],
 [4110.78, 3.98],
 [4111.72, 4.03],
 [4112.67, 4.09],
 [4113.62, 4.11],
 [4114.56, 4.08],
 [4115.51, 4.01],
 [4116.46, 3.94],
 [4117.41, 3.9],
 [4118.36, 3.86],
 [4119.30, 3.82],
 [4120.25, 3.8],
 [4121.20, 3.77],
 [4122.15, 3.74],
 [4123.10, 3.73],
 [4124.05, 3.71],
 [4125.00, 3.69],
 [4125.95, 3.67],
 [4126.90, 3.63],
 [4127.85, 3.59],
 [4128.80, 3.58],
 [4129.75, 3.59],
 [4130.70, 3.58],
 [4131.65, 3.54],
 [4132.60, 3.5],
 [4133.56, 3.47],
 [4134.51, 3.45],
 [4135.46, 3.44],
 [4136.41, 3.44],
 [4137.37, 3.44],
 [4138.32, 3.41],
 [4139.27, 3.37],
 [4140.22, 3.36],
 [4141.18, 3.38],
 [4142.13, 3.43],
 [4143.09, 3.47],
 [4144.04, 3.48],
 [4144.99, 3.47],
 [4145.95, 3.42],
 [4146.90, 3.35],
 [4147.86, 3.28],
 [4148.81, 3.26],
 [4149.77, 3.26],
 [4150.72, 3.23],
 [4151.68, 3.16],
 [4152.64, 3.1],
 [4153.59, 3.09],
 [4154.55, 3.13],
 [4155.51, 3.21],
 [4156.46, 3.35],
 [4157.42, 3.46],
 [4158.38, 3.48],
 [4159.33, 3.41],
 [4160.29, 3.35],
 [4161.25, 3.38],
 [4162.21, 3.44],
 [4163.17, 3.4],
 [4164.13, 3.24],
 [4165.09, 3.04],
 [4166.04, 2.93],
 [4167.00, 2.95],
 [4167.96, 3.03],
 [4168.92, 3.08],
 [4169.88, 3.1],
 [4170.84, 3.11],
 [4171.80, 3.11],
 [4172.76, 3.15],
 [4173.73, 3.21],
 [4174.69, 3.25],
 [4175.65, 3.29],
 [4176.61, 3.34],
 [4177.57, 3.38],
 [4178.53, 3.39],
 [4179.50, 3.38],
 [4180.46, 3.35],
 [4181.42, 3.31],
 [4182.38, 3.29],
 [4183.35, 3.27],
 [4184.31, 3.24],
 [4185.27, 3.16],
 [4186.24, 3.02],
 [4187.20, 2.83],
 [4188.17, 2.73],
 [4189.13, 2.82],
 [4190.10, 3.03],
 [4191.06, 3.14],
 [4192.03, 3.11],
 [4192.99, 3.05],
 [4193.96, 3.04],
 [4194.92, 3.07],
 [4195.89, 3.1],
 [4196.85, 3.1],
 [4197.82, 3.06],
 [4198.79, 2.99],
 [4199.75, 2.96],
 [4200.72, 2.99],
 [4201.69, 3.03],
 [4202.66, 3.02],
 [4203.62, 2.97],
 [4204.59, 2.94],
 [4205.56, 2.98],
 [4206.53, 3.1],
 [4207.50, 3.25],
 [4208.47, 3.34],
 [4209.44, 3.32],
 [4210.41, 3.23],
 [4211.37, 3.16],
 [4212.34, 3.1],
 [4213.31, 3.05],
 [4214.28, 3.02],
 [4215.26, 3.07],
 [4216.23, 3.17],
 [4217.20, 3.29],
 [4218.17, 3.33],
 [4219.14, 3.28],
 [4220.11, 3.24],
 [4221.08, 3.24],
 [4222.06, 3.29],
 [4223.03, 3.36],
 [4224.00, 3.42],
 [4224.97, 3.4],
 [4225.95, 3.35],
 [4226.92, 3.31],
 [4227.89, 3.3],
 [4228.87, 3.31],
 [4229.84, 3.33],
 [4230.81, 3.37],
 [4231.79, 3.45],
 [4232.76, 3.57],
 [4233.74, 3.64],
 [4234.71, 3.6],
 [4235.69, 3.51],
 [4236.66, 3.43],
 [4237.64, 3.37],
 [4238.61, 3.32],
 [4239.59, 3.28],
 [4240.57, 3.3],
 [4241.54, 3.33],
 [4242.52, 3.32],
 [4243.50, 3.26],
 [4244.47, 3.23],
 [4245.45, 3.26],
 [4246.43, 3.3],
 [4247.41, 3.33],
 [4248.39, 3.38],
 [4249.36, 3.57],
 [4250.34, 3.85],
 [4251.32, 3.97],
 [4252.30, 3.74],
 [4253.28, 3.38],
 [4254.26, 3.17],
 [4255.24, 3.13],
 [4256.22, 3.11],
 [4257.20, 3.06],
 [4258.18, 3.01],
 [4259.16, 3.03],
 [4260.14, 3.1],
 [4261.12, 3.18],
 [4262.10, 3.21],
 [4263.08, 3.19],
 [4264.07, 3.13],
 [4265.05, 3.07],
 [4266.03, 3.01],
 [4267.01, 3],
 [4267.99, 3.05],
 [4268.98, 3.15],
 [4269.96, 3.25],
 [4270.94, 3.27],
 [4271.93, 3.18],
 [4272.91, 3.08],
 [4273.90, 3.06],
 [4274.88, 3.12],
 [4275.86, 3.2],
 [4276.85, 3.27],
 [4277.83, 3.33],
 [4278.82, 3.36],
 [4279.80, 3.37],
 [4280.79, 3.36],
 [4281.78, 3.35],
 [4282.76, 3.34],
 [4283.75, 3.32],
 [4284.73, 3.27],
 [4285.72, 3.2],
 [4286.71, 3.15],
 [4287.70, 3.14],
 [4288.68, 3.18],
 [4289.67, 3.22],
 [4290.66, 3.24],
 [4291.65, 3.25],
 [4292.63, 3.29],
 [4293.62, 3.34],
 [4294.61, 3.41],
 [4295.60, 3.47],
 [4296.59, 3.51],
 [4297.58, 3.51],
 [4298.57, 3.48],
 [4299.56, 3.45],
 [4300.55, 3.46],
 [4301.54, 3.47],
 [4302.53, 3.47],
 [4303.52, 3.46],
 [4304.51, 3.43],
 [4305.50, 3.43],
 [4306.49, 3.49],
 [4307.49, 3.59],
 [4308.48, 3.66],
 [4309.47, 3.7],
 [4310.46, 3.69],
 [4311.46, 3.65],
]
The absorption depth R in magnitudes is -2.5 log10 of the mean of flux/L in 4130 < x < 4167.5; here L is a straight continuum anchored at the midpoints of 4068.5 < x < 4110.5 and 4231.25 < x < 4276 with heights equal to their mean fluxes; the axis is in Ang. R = 0.08 mag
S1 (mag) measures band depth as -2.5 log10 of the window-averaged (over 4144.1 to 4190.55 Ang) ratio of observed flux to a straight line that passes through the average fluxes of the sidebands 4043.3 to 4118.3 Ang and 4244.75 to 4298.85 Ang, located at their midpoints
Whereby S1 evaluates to 0.090 mag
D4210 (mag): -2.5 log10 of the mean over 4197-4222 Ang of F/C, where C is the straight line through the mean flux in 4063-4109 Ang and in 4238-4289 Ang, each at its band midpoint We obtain 0.09 mag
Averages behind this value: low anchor 3.74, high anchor 3.25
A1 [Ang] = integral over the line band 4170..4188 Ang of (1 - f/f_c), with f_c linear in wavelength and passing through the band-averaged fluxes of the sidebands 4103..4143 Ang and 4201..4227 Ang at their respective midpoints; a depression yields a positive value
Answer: 1.0 Ang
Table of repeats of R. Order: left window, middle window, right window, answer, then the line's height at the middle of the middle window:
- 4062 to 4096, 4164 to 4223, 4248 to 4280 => 0.083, 3.38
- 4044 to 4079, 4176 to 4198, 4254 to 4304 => 0.061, 3.32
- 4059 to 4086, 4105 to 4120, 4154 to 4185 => -0.177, 3.41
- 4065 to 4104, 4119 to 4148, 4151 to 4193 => -0.037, 3.42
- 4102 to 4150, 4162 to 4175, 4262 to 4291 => 0.139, 3.57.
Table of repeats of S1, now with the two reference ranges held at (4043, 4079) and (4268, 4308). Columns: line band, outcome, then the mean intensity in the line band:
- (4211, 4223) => 0.05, 3.19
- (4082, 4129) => -0.14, 3.89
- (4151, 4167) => 0.04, 3.25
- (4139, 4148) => 0.00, 3.41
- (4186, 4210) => 0.11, 3.04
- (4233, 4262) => 0.00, 3.35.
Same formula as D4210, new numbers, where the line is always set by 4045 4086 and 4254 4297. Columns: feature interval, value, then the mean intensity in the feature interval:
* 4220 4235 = -0.039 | 3.39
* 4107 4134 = -0.121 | 3.8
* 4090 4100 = -0.132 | 3.88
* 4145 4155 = 0.042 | 3.24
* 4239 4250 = -0.028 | 3.33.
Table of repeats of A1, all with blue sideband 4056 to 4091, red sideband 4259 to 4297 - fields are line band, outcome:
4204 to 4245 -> 0.2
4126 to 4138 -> -0.2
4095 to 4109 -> -2.2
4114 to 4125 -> -1.2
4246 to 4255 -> -0.7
